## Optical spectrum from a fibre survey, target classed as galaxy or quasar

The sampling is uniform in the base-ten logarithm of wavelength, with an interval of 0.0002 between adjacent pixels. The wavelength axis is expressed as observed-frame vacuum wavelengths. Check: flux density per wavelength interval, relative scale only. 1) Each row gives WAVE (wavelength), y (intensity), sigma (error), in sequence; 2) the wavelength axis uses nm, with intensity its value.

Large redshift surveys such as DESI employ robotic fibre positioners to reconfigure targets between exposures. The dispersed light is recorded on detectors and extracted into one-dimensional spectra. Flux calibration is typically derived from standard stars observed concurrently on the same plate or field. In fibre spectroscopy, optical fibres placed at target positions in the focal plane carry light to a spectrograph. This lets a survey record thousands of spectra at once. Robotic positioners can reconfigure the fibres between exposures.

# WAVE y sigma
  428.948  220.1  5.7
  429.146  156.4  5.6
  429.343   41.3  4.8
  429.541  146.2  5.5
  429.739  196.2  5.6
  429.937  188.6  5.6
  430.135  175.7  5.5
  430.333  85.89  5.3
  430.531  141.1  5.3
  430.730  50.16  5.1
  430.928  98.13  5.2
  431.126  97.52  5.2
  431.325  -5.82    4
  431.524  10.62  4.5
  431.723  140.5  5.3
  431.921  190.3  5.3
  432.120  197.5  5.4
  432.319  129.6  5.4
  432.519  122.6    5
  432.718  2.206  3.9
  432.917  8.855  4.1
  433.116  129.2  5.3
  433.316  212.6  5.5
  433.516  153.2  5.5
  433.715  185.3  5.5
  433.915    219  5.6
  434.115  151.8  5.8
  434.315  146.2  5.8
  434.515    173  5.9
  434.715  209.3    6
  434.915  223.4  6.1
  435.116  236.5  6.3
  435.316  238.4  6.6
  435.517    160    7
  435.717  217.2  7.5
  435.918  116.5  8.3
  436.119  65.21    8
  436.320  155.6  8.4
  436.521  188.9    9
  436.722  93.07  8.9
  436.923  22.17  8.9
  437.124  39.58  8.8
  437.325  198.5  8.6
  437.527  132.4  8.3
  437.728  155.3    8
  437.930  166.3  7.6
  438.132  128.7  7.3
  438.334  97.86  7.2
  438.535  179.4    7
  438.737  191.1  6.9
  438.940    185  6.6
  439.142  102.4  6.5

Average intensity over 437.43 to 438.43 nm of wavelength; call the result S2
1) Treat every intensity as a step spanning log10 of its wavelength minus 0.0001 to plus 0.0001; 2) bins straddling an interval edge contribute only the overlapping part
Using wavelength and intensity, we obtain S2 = 136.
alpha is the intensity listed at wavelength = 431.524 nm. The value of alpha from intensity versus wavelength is 10.62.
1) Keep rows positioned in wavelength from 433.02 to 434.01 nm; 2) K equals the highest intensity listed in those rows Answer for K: 219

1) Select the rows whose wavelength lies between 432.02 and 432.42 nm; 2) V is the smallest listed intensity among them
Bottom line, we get 129.6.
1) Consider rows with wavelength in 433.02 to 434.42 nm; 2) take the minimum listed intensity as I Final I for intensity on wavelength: 129.2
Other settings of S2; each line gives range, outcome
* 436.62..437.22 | 52.1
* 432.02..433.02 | 92.3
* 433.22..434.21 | 184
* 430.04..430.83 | 113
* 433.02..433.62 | 165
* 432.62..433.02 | 6.7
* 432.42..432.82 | 62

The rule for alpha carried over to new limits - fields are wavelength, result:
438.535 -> 179.4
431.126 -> 97.52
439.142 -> 102.4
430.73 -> 50.16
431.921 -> 190.3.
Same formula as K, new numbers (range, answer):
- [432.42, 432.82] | 122.6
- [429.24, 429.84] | 196.2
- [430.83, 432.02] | 190.3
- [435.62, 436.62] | 217.2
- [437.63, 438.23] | 166.3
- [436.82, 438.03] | 198.5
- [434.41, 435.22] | 236.5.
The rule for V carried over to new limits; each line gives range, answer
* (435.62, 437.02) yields 22.17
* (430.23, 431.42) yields -5.82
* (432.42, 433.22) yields 2.206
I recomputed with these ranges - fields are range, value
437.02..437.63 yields 39.58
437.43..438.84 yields 97.86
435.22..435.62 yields 160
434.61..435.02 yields 209.3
